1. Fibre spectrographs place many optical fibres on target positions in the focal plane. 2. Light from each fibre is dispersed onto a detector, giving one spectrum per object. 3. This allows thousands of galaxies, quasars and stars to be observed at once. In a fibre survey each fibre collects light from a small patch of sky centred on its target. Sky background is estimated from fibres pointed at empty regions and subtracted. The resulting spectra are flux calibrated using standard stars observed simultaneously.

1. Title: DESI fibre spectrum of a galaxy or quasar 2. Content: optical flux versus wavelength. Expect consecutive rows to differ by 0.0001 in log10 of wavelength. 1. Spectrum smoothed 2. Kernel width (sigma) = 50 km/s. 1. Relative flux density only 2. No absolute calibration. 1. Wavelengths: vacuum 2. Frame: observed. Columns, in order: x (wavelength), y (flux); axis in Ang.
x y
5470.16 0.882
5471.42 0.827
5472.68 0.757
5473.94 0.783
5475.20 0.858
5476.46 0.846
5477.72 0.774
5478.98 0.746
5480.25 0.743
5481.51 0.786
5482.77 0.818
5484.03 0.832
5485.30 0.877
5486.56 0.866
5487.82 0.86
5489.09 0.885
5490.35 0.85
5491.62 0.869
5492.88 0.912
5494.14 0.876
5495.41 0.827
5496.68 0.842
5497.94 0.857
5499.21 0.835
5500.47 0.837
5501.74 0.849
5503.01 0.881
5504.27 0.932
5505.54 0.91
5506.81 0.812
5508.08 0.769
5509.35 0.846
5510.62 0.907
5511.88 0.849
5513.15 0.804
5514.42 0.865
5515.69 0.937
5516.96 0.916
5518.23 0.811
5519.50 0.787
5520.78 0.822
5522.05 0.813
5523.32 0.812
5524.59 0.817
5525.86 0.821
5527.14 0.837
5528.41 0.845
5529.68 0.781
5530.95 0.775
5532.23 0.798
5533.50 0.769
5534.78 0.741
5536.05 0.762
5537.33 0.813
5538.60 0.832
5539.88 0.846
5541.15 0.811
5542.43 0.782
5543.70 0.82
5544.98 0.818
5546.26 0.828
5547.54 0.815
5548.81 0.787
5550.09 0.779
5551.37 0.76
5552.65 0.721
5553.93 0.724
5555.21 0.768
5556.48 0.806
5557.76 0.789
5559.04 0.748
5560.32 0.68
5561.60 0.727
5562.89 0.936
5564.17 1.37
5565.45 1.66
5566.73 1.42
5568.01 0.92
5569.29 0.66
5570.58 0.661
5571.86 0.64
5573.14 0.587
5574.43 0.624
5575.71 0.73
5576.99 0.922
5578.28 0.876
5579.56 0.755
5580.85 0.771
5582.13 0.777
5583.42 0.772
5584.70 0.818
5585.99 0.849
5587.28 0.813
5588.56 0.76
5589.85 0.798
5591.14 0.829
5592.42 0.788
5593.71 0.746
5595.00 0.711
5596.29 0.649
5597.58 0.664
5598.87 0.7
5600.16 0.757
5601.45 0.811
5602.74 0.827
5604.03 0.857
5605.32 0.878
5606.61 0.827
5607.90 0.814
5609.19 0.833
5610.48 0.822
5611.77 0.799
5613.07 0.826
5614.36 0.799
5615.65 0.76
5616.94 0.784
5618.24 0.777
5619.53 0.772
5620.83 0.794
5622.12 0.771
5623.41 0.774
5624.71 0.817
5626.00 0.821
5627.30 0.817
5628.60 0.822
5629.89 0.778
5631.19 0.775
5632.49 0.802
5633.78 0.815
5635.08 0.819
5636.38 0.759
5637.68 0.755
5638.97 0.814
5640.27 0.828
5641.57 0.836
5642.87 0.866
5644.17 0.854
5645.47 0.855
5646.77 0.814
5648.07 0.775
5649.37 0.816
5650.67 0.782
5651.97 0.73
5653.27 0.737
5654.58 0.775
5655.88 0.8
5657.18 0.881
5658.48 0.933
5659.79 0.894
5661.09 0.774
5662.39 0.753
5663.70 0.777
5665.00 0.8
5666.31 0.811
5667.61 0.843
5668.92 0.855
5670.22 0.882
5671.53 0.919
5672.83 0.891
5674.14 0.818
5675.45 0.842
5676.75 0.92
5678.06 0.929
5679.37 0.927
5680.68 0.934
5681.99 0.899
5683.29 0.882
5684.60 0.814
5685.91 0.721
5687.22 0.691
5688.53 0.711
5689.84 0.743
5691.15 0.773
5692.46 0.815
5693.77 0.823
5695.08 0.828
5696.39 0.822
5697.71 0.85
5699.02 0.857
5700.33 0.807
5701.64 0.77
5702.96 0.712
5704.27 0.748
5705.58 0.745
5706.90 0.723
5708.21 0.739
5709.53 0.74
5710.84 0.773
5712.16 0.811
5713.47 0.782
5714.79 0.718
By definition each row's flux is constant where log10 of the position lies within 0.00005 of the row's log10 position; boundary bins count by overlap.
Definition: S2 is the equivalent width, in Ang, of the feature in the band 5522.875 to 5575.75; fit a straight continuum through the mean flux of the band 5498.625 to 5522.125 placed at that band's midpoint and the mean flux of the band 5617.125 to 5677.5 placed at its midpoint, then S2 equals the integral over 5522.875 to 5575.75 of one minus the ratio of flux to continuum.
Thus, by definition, 1.0 Ang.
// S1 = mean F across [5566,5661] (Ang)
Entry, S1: 0.799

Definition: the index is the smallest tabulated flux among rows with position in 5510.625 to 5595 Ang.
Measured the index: 0.587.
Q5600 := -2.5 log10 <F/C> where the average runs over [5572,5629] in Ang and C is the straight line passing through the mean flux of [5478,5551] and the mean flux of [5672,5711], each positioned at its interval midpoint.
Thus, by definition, 0.05 mag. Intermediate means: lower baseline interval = 0.829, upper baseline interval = 0.809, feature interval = 0.783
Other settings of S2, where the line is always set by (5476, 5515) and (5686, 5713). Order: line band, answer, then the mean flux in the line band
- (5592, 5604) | 0.95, 0.744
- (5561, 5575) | -1.89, 0.929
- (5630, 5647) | -0.42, 0.814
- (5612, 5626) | 0.20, 0.789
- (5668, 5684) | -2.24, 0.89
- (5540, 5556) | 0.76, 0.787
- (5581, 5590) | 0.18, 0.797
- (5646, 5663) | -0.36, 0.806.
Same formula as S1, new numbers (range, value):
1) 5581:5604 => 0.771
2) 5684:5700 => 0.788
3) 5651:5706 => 0.82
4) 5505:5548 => 0.822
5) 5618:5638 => 0.793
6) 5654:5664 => 0.825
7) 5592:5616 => 0.783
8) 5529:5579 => 0.828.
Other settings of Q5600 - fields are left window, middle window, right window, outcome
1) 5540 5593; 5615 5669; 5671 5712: 0.02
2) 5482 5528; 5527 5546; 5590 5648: 0.04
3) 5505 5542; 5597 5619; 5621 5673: 0.03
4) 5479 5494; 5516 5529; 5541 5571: 0.03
